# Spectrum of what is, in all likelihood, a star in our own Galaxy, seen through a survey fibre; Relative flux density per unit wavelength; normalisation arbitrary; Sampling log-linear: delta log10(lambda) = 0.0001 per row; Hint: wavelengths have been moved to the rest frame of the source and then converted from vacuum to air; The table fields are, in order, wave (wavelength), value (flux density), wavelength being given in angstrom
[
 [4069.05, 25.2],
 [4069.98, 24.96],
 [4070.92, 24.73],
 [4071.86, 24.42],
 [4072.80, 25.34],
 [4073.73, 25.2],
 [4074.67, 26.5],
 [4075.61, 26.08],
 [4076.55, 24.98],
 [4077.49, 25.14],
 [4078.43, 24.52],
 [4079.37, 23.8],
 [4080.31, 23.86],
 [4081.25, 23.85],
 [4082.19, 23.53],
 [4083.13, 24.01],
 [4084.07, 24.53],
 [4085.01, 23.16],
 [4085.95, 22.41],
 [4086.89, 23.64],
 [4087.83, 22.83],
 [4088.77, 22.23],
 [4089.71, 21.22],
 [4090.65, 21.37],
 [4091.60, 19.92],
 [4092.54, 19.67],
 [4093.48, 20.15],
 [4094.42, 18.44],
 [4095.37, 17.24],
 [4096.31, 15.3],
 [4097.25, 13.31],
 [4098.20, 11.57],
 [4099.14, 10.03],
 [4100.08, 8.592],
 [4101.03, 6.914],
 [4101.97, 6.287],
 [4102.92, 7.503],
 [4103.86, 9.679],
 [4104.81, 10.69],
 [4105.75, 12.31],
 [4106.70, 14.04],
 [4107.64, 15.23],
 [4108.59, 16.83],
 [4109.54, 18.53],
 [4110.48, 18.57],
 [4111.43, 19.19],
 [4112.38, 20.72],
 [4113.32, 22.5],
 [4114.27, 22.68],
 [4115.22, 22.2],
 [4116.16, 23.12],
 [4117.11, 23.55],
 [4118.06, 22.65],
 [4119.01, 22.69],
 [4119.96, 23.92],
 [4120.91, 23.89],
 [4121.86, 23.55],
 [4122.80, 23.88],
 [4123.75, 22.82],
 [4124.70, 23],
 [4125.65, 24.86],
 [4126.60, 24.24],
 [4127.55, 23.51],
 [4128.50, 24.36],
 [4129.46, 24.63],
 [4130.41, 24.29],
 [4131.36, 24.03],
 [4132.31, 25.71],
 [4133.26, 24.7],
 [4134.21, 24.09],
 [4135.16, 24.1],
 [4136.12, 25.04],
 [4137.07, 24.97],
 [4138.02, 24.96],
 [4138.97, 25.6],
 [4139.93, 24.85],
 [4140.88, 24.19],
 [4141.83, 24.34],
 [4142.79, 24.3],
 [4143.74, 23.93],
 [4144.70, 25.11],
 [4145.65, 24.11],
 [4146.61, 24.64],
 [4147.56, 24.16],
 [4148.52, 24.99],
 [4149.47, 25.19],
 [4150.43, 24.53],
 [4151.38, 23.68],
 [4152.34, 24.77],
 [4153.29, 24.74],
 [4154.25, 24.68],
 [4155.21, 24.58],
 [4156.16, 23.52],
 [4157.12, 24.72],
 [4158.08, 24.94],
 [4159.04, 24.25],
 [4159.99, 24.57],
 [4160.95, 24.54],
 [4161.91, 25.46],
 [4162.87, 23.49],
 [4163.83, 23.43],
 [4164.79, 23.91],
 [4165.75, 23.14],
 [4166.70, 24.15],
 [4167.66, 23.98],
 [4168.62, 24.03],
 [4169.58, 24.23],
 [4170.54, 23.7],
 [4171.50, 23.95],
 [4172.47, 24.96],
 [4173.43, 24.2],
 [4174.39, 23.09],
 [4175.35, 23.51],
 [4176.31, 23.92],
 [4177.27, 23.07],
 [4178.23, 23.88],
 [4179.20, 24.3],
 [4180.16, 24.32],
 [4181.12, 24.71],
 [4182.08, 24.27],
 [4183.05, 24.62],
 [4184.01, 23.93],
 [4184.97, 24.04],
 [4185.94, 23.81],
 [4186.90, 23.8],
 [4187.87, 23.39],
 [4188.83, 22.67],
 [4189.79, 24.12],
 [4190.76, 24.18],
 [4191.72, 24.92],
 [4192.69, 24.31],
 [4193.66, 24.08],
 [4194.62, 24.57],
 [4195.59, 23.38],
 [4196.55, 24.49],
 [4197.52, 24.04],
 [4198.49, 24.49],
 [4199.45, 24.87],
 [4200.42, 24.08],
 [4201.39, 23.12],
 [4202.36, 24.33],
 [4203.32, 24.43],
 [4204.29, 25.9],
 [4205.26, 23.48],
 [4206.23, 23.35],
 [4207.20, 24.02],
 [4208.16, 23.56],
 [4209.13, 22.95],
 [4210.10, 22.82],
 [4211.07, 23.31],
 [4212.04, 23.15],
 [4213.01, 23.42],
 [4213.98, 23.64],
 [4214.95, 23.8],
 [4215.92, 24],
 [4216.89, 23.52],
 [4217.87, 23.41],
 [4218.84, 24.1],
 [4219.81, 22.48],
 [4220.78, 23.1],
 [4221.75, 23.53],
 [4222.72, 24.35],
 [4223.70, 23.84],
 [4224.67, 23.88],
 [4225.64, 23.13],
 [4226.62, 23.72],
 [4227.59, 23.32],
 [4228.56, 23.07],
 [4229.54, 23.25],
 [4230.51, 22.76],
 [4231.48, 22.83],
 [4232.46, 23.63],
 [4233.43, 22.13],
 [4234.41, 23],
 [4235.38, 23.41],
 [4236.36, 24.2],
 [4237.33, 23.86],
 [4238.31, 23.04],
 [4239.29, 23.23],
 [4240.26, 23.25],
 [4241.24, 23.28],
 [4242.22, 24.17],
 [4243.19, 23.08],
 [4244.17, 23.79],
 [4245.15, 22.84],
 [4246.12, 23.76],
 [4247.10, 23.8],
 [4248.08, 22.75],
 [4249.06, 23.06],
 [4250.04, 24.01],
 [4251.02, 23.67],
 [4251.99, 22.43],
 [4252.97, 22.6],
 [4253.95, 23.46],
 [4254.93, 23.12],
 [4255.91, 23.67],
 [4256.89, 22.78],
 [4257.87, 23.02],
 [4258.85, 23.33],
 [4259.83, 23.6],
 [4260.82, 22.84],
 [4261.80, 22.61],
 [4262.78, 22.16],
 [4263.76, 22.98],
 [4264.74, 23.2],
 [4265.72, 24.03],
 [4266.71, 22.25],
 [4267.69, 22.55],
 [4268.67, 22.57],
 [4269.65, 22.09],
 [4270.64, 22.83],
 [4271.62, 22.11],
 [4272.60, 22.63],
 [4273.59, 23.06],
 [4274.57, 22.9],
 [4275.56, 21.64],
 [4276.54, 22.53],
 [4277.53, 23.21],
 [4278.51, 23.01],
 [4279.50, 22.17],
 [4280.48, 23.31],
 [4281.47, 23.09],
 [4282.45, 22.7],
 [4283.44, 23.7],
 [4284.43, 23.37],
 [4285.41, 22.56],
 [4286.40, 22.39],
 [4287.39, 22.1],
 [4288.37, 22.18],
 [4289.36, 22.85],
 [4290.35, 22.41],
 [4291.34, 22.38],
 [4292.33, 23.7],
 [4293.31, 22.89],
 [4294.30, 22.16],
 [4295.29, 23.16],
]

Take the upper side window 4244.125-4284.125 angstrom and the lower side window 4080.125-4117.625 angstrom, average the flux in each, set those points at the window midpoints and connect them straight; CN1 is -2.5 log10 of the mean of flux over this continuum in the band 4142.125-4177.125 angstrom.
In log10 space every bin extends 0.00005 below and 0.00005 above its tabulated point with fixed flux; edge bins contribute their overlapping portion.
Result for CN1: -0.22 mag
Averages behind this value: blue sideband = 18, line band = 24.2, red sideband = 23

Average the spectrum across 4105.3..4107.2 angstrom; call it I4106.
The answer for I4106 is 13.2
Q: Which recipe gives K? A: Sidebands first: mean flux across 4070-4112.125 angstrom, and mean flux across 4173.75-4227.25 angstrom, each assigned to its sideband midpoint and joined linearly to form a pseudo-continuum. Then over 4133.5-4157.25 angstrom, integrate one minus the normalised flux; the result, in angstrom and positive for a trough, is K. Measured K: -3.4 angstrom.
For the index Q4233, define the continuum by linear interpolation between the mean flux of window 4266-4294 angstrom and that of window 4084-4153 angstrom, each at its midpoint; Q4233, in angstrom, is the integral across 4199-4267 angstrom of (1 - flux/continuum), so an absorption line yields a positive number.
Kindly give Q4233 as -3.8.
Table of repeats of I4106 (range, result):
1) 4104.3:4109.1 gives 13.8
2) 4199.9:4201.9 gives 23.5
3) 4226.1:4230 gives 23.3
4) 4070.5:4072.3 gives 24.5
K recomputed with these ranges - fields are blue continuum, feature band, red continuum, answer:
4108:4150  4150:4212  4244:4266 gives -1.9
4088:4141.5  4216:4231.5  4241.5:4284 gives -0.9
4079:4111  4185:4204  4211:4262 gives -2.2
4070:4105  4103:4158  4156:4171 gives -0.7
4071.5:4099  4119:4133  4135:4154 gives -0.2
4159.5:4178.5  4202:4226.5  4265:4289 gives -0.2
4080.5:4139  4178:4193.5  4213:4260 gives -1.4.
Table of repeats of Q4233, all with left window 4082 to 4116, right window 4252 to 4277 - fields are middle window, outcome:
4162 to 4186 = -5.0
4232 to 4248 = -1.0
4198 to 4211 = -1.9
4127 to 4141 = -4.6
